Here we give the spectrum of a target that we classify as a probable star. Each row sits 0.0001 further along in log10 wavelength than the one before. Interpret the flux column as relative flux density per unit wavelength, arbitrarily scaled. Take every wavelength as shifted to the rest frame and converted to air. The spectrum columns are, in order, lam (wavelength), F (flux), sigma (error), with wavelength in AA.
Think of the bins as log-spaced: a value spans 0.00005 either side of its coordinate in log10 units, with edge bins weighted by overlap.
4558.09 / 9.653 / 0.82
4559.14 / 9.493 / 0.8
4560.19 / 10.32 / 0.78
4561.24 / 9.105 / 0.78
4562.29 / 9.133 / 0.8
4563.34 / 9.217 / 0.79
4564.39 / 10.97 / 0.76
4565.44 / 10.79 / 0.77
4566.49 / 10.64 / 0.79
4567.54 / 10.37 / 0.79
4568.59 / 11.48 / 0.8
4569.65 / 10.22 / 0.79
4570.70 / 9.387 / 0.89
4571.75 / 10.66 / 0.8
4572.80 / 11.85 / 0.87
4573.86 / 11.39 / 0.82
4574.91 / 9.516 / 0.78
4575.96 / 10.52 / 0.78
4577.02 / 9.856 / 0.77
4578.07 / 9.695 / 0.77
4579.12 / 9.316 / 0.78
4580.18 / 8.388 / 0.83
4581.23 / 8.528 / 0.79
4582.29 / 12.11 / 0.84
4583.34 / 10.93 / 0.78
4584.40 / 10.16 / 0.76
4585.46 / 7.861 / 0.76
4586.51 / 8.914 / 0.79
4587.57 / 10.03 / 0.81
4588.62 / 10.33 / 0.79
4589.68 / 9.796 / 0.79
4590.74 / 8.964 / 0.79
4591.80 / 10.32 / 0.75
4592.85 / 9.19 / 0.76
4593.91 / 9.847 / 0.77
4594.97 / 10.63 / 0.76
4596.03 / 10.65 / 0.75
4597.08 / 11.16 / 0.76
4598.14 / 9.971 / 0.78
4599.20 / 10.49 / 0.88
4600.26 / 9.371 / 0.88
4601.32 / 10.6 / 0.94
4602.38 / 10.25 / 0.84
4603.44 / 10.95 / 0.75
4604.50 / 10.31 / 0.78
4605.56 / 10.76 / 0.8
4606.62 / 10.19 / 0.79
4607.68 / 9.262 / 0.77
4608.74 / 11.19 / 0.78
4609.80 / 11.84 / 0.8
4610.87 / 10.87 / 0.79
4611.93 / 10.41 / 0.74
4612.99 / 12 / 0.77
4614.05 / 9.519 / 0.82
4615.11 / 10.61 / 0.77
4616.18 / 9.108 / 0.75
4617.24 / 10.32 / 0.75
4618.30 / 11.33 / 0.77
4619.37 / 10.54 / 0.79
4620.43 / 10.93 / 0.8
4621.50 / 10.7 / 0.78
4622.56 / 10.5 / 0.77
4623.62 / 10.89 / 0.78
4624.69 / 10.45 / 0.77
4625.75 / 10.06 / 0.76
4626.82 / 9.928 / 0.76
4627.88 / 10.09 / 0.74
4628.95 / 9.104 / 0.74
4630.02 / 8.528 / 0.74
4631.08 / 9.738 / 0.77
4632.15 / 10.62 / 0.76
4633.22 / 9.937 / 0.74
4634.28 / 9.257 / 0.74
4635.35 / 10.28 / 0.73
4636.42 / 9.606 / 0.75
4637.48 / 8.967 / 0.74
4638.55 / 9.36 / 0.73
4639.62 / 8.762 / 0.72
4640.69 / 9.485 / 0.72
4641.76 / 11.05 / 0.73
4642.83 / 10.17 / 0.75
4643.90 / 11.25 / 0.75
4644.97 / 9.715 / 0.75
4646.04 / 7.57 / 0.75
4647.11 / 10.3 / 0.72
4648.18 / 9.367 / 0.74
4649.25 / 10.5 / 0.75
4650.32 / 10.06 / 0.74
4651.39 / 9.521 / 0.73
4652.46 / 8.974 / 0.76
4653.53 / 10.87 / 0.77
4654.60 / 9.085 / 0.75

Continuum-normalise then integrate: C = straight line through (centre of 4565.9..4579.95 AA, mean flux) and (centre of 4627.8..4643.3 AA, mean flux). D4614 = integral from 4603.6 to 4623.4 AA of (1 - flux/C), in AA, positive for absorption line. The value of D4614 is -1.4 AA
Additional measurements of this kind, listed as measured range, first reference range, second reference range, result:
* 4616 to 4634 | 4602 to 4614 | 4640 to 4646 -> 0.4 AA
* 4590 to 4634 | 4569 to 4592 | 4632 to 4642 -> -2.3 AA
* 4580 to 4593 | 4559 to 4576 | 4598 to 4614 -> 0.9 AA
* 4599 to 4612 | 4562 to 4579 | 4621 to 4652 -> -0.5 AA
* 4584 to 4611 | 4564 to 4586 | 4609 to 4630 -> 0.5 AA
